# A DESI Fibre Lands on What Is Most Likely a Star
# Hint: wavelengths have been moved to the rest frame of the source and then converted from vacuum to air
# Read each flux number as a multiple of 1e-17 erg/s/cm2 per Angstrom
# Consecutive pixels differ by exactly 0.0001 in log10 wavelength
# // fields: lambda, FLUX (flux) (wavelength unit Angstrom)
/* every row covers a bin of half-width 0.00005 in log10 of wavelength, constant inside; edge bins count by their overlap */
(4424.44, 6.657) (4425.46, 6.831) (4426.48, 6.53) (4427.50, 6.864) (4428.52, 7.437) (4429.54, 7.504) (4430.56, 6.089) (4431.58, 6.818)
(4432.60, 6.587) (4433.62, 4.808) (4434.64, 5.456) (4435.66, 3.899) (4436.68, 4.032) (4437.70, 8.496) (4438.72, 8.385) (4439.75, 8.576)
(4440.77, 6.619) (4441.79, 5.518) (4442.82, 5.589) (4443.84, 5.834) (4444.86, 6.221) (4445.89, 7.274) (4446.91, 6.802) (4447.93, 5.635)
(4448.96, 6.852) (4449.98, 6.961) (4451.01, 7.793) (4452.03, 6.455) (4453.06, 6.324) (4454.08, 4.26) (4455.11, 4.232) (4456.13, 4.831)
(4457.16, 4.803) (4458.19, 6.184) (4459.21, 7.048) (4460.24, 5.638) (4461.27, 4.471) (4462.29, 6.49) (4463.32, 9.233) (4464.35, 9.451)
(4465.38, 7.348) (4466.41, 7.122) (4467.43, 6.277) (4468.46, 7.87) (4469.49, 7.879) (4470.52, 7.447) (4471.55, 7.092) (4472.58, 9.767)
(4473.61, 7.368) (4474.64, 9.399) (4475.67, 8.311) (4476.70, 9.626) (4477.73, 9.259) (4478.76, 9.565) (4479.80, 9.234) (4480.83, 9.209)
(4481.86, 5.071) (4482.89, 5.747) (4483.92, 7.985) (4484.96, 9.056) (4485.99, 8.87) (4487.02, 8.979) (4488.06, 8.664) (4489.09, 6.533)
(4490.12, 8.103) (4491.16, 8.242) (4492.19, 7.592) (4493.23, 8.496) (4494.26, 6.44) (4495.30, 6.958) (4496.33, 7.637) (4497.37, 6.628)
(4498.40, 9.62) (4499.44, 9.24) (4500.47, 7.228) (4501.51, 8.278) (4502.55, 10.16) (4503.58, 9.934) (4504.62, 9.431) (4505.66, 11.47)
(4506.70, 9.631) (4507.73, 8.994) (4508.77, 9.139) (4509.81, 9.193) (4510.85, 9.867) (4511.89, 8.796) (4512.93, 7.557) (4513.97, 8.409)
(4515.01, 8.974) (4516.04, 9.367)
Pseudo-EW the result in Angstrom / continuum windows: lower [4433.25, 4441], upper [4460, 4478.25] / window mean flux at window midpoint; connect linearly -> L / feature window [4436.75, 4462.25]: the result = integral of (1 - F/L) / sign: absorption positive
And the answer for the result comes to 2.2 Angstrom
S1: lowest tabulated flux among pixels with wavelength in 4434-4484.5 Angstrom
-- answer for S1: 3.899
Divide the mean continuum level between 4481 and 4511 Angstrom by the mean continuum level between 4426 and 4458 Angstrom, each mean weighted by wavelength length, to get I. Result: 1.34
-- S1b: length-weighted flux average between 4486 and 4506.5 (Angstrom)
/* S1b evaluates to 8.43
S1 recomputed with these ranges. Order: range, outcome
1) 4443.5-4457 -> 4.232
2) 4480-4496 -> 5.071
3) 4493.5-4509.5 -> 6.44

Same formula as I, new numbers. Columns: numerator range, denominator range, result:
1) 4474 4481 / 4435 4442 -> 1.41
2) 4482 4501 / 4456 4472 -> 1.14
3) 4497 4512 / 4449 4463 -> 1.56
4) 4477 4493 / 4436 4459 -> 1.31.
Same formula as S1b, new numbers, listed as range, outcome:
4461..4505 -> 8.09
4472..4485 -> 8.4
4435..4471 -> 6.51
